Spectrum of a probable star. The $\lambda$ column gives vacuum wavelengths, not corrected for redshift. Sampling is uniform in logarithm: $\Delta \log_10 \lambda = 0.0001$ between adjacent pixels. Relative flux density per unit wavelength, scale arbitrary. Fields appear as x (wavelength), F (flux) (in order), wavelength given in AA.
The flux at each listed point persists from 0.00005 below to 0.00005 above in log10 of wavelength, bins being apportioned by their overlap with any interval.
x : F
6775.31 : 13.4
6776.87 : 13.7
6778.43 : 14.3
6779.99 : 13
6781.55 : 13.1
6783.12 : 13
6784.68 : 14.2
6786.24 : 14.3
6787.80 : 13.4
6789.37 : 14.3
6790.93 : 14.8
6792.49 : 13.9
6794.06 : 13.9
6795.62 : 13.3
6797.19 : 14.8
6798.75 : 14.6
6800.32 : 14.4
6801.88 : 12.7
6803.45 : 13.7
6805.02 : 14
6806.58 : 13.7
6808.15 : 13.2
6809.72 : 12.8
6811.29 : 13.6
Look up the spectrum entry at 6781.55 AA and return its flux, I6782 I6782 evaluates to 13.1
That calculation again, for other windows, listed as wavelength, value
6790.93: 14.8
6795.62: 13.3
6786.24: 14.3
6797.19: 14.8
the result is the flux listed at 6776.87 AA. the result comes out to 13.7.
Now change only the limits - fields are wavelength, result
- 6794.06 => 13.9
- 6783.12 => 13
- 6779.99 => 13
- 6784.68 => 14.2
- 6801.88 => 12.7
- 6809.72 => 12.8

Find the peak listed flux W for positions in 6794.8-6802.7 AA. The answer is 14.8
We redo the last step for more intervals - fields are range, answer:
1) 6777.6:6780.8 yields 14.3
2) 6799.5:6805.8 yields 14.4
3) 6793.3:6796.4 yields 13.9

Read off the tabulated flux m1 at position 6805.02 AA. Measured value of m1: 14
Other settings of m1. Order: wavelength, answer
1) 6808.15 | 13.2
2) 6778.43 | 14.3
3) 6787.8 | 13.4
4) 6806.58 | 13.7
